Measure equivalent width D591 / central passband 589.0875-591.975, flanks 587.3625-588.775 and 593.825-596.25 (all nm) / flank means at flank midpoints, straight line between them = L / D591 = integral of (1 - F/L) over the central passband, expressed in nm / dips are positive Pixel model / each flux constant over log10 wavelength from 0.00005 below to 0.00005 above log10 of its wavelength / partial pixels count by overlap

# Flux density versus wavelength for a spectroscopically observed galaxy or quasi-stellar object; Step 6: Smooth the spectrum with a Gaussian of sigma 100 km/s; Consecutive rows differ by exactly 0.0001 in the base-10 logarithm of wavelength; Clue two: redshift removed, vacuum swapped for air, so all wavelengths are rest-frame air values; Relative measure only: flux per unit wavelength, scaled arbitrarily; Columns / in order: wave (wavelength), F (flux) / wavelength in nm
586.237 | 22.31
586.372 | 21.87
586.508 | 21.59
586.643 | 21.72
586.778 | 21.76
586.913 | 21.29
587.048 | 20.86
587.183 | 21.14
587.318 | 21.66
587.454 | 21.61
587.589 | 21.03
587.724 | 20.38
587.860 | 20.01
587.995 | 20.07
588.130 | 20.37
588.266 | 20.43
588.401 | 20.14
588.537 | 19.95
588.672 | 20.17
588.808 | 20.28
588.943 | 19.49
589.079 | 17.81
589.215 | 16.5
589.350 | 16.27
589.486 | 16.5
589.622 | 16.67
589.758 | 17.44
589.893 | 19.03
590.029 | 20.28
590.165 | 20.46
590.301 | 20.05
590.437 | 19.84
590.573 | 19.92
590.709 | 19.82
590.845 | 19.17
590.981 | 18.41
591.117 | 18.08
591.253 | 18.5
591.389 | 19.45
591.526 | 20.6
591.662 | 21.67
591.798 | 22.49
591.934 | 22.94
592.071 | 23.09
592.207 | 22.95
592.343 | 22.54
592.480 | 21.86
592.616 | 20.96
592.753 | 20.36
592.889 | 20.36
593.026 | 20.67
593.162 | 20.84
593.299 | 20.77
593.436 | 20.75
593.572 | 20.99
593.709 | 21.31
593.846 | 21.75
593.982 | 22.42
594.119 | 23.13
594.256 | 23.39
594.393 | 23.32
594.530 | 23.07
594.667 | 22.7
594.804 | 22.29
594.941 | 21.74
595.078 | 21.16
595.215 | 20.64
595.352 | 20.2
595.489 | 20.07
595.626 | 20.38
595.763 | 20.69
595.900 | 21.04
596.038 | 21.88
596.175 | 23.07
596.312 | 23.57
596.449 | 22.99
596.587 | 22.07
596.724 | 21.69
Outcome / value 0.24 nm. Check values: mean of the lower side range 20.4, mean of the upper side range 21.8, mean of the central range 19.2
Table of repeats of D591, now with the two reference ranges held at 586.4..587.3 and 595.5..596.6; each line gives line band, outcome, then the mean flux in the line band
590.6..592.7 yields 0.081 nm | 20.8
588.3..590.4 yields 0.269 nm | 18.8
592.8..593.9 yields 0.042 nm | 20.9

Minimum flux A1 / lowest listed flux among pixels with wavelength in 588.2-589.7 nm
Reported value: 16.27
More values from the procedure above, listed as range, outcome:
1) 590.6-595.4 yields 18.08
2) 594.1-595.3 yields 20.64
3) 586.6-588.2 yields 20.01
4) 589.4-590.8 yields 16.5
